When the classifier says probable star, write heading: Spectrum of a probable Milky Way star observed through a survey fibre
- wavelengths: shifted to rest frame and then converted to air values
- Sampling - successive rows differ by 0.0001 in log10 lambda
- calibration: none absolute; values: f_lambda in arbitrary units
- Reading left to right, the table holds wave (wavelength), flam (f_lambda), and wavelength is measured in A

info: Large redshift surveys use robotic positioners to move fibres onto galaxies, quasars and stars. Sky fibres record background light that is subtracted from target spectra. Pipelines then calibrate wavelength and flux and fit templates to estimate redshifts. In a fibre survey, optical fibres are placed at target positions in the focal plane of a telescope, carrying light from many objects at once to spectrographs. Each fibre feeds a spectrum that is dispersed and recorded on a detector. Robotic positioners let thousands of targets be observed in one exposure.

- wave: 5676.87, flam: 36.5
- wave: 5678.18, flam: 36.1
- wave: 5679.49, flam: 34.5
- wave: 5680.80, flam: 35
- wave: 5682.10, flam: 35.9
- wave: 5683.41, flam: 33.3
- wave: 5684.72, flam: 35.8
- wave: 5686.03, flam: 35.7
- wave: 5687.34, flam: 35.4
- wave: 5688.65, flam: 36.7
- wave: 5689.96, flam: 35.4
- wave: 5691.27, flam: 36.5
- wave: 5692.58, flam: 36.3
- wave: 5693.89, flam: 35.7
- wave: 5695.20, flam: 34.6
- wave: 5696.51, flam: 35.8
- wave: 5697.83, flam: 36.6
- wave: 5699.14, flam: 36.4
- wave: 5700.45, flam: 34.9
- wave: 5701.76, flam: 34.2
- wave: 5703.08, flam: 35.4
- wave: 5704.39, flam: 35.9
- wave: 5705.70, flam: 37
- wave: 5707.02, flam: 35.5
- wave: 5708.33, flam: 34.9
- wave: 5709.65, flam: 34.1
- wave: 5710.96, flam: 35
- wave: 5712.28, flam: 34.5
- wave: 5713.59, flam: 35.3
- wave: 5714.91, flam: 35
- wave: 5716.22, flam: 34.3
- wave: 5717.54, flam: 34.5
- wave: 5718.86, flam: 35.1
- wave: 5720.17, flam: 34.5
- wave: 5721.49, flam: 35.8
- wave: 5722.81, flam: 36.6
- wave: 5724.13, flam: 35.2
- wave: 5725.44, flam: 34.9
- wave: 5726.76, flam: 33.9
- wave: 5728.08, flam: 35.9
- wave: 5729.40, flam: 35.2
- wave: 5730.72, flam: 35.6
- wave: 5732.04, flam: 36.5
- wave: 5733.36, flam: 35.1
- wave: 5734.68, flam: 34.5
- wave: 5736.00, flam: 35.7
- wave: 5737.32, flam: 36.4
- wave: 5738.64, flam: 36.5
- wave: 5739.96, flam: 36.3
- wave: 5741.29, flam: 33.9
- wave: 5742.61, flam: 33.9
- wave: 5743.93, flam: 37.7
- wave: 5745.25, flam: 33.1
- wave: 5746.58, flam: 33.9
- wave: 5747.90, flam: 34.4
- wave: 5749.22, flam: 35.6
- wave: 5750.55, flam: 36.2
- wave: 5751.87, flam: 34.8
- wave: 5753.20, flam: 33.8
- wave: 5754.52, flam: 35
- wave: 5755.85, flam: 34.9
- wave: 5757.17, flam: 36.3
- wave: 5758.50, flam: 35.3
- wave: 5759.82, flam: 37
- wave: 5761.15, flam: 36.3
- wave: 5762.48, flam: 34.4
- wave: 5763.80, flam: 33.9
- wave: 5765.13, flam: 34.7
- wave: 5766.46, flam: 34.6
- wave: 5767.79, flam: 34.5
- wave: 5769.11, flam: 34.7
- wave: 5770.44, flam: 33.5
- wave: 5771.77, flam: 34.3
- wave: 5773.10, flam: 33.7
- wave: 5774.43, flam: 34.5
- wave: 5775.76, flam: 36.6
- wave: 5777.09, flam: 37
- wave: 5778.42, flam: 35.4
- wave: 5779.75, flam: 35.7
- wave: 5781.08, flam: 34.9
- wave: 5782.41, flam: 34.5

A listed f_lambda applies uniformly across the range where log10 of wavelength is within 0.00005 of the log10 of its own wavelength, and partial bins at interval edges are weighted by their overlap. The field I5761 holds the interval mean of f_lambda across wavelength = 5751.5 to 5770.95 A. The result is 34.9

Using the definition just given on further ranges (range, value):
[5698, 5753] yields 35.2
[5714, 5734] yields 35.2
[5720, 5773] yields 35.1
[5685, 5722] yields 35.4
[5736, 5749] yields 35.2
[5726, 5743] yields 35.3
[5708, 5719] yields 34.7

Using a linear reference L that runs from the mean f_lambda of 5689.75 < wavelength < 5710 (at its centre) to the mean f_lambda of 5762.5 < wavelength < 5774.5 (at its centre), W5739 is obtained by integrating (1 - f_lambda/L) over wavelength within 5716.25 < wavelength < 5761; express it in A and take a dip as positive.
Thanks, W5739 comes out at -0.5 A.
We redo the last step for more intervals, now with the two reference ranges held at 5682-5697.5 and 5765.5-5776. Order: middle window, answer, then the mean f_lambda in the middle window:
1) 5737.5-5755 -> -0.12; 35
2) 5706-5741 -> -0.15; 35.3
